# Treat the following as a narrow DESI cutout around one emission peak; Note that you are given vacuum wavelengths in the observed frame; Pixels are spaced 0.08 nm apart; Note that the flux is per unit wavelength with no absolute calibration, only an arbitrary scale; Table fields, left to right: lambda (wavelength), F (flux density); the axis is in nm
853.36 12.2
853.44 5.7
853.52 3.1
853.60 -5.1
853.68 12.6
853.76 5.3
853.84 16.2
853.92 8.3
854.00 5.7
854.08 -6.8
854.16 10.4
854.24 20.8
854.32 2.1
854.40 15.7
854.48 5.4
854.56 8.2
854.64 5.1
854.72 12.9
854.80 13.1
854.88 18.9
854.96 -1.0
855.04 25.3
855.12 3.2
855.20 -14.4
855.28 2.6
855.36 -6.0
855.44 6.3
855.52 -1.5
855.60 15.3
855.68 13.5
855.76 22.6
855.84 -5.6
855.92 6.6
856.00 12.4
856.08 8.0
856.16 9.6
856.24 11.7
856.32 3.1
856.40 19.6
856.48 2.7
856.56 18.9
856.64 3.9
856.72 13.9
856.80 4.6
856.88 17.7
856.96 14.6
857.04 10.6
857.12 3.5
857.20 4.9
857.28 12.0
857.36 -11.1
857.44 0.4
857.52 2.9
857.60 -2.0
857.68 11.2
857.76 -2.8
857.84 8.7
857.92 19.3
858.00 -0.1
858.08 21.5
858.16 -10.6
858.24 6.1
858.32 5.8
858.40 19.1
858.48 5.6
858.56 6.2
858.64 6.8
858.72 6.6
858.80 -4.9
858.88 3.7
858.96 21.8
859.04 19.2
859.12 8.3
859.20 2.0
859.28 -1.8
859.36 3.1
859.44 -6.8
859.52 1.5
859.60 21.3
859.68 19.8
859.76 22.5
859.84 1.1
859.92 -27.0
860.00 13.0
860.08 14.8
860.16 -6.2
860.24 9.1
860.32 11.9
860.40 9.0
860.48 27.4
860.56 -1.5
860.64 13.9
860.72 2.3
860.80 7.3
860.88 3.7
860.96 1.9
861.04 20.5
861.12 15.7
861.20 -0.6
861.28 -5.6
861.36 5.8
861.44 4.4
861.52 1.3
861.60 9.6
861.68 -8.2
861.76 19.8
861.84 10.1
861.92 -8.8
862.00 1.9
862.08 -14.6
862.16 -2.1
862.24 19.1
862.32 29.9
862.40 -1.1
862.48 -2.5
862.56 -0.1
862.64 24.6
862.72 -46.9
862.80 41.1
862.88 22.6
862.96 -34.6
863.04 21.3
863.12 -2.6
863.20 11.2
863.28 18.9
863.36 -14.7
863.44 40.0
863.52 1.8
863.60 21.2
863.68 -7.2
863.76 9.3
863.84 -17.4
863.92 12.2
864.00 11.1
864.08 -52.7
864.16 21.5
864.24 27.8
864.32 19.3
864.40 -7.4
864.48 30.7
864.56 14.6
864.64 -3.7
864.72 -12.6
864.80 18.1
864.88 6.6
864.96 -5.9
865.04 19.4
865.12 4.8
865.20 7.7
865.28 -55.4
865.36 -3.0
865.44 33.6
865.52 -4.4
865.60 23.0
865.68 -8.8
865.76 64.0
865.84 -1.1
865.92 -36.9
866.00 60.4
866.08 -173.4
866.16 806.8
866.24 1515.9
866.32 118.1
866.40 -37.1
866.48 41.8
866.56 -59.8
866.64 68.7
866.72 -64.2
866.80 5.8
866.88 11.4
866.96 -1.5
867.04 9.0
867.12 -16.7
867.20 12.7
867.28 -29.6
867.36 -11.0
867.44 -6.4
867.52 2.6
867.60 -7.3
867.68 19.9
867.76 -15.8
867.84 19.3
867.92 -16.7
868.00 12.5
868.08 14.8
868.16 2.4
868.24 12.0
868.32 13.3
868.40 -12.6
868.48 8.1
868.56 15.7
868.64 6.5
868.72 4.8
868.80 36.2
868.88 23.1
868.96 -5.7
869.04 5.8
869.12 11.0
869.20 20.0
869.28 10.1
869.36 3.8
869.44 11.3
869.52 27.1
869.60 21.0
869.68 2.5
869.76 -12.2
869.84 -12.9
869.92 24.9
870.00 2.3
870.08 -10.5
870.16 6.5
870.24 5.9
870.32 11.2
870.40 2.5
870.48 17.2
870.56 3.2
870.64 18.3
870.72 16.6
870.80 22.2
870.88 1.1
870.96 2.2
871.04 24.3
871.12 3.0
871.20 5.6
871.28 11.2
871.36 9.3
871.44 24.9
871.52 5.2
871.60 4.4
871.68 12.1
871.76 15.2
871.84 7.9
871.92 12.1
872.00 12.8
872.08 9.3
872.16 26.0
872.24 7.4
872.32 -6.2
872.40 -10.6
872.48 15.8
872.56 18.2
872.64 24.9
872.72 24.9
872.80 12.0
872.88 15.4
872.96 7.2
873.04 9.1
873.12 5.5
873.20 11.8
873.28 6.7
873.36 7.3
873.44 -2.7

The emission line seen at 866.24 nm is [O II] 3727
